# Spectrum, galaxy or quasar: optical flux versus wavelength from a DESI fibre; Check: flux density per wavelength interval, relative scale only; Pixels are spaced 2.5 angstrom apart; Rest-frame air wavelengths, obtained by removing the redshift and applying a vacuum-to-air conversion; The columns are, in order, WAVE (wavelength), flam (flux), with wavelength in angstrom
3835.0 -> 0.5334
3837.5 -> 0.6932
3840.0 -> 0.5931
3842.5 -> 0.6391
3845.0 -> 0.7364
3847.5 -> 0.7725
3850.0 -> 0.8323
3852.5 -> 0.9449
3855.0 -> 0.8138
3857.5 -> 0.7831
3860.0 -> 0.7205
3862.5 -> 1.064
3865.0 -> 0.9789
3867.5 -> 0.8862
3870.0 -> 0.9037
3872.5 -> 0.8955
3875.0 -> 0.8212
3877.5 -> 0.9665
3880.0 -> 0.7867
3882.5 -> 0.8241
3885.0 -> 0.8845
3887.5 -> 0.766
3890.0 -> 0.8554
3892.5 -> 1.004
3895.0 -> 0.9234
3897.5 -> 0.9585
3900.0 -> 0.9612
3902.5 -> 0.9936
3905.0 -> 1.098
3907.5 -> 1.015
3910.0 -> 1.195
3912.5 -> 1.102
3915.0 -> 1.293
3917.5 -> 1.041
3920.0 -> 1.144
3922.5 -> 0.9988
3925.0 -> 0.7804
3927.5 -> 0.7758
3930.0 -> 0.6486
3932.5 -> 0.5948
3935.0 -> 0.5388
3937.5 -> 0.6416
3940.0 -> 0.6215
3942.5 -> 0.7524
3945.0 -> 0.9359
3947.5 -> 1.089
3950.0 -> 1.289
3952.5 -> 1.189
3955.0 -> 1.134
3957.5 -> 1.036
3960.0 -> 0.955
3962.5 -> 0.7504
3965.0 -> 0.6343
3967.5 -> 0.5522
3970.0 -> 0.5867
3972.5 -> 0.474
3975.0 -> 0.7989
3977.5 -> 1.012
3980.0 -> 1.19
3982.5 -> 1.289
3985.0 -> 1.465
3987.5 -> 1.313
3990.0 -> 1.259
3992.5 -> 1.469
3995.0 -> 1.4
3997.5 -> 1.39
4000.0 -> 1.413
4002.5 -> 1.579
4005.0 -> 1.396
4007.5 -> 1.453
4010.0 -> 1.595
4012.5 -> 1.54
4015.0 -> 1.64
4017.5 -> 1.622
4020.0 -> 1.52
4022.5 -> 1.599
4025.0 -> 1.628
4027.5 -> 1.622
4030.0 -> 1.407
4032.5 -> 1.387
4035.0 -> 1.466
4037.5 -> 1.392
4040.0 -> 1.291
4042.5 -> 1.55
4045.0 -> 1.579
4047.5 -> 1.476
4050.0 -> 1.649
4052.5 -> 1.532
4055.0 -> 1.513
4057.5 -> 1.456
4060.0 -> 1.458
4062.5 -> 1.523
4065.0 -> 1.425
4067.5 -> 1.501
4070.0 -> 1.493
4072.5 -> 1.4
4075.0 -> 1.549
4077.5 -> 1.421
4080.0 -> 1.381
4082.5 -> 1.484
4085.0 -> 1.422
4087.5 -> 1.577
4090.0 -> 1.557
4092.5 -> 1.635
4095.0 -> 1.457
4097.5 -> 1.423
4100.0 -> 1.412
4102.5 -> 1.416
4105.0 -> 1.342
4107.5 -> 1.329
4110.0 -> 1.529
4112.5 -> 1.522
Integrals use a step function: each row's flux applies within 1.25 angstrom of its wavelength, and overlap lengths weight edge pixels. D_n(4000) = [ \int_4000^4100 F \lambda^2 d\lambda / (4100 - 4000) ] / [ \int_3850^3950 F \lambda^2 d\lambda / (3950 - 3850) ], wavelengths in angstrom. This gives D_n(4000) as 1.79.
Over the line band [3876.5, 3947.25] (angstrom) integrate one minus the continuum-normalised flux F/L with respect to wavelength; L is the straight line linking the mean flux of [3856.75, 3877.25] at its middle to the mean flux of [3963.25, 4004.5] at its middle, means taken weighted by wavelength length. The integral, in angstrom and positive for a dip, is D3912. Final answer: 5.3 angstrom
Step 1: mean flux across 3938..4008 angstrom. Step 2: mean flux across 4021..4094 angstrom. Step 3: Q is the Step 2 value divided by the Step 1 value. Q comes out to 1.4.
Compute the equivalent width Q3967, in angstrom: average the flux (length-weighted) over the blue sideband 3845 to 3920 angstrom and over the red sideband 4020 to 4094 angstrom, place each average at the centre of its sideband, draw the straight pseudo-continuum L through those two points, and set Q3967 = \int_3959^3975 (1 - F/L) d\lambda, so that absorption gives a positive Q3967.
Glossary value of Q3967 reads 7.16 angstrom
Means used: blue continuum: 0.934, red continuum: 1.5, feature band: 0.665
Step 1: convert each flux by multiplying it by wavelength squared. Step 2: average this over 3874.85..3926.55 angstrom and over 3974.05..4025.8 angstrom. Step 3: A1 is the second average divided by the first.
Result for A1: 1.5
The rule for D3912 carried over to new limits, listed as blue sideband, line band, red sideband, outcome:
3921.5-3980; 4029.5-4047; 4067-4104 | -2.7 angstrom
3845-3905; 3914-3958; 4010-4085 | 7.6 angstrom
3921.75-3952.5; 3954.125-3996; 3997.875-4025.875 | 6.3 angstrom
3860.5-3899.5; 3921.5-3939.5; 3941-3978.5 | 3.7 angstrom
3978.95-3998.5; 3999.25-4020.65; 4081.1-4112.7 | -2.5 angstrom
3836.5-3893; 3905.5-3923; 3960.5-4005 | -3.2 angstrom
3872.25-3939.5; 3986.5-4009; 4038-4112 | -3.6 angstrom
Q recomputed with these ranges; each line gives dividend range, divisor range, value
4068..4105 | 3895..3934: 1.52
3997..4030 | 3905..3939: 1.69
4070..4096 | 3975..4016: 1.08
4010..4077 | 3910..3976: 1.74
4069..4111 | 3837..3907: 1.69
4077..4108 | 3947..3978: 1.66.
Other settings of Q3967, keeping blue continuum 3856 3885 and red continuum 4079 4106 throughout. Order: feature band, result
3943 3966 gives 2.1 angstrom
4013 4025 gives -3.1 angstrom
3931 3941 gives 4.3 angstrom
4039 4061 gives -2.4 angstrom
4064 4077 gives -0.6 angstrom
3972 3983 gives 1.9 angstrom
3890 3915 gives -1.8 angstrom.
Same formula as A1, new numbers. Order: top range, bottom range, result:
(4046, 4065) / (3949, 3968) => 1.66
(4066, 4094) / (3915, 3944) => 2.01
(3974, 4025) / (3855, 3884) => 1.72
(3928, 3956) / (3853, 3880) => 1.01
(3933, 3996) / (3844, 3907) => 1.14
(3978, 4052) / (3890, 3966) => 1.64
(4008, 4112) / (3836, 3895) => 1.97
